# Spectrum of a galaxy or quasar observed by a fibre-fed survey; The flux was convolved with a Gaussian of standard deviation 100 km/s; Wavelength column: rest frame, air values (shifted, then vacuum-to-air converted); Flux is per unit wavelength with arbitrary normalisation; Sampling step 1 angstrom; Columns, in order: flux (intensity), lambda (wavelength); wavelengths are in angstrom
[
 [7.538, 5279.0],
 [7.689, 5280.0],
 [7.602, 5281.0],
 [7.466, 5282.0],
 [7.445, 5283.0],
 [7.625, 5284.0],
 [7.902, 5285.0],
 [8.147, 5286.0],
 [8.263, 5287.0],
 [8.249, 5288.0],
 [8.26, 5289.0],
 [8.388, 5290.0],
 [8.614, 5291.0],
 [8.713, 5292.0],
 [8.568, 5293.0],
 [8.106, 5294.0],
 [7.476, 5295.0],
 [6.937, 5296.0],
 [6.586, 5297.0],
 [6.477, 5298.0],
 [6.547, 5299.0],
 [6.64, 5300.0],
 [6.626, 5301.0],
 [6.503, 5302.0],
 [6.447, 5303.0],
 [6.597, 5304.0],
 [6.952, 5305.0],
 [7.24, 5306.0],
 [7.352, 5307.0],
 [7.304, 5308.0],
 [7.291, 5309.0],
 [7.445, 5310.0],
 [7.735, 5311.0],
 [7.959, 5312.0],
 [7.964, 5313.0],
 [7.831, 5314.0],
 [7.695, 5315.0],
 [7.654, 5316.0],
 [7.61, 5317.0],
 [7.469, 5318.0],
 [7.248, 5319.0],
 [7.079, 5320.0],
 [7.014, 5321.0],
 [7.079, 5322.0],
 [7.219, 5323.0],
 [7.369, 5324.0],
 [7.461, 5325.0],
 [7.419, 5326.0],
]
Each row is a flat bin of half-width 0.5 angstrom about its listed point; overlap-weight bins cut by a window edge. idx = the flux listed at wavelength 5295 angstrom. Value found 7.476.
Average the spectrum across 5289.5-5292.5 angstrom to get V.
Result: 8.57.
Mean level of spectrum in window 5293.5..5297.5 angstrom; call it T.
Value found 7.28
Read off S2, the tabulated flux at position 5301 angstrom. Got 6.626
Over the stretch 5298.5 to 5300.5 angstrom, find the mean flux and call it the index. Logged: 6.59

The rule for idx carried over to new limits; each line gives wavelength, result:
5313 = 7.964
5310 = 7.445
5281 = 7.602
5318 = 7.469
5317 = 7.61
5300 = 6.64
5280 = 7.689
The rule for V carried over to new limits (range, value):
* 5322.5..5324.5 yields 7.29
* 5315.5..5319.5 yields 7.5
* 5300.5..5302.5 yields 6.56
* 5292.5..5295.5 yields 8.05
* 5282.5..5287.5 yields 7.88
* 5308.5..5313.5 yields 7.68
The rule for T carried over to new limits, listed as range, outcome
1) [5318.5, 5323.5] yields 7.13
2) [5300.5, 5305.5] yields 6.62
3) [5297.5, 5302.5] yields 6.56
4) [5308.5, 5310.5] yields 7.37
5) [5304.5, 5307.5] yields 7.18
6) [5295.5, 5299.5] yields 6.64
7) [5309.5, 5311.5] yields 7.59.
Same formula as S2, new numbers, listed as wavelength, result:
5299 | 6.547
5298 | 6.477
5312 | 7.959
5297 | 6.586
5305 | 6.952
